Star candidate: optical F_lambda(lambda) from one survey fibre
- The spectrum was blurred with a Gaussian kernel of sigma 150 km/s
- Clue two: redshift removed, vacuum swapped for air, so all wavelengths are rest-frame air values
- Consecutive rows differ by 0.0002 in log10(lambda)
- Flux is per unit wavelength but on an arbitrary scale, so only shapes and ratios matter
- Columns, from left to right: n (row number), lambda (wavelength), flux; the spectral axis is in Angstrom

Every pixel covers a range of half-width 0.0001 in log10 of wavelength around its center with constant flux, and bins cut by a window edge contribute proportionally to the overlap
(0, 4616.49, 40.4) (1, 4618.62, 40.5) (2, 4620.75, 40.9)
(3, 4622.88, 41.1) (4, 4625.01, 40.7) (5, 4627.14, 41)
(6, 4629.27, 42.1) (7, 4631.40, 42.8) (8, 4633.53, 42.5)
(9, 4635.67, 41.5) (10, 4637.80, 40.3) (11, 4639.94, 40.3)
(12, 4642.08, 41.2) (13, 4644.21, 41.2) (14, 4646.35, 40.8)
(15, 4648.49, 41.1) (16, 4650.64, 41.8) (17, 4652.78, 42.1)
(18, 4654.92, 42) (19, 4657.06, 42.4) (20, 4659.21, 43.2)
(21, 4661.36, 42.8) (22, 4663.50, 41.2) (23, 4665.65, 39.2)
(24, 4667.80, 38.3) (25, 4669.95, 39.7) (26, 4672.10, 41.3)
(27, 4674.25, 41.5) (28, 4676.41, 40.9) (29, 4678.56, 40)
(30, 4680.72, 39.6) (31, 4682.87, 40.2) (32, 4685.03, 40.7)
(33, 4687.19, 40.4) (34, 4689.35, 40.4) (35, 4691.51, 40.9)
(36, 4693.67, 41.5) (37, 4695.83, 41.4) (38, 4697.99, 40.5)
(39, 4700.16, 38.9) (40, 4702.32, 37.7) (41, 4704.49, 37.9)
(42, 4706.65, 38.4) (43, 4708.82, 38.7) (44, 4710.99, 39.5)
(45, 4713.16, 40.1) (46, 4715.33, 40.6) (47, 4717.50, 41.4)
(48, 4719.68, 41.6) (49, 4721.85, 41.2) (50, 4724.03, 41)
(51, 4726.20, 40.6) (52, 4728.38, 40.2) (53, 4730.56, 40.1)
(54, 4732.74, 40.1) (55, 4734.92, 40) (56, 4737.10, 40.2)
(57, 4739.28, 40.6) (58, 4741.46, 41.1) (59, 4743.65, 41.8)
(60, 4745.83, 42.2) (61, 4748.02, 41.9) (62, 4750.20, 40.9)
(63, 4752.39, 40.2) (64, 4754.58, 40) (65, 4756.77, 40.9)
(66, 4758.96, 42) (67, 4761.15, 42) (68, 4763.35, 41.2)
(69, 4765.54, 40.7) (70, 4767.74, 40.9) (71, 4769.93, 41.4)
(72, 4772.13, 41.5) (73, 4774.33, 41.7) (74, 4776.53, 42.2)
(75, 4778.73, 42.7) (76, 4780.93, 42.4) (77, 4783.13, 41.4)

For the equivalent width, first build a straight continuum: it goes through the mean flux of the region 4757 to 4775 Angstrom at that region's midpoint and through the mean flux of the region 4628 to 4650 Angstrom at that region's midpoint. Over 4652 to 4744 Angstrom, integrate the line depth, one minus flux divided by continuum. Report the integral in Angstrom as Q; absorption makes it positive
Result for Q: 2.0 Angstrom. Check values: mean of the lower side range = 41.4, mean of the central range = 40.5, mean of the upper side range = 41.4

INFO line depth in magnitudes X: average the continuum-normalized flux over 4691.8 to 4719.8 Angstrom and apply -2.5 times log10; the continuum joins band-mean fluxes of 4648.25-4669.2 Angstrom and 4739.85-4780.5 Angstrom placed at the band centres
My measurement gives 0.042 mag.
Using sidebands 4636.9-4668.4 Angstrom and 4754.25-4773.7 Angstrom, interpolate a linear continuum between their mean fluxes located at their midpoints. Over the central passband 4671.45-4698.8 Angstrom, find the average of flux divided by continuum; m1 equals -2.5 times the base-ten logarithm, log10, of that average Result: 0.01 mag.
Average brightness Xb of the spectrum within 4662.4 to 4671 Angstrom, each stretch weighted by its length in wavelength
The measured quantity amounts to 39.6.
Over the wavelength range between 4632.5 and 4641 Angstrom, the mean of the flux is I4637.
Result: 41.1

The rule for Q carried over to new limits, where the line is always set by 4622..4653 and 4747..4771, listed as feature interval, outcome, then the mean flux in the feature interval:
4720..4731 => 0.12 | 40.7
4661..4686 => 0.54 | 40.4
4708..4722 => 0.26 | 40.4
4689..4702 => 0.25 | 40.5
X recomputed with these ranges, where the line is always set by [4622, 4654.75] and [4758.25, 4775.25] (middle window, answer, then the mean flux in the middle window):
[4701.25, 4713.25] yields 0.08 mag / 38.6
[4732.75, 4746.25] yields 0.01 mag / 40.9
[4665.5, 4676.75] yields 0.03 mag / 40.2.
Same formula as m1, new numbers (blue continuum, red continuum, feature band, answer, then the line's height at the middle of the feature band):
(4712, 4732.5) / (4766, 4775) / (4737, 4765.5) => 0.00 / 41.1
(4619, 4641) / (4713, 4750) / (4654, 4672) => 0.00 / 41.2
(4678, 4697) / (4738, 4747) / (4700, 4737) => 0.03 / 41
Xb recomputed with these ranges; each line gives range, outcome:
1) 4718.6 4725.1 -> 41.3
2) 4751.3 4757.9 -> 40.4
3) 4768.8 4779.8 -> 41.9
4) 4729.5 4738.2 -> 40.1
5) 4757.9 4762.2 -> 42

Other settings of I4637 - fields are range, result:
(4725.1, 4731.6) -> 40.3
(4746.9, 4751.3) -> 41.4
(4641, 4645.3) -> 41.2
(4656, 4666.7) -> 41.8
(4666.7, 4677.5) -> 40.3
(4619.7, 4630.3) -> 41.2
